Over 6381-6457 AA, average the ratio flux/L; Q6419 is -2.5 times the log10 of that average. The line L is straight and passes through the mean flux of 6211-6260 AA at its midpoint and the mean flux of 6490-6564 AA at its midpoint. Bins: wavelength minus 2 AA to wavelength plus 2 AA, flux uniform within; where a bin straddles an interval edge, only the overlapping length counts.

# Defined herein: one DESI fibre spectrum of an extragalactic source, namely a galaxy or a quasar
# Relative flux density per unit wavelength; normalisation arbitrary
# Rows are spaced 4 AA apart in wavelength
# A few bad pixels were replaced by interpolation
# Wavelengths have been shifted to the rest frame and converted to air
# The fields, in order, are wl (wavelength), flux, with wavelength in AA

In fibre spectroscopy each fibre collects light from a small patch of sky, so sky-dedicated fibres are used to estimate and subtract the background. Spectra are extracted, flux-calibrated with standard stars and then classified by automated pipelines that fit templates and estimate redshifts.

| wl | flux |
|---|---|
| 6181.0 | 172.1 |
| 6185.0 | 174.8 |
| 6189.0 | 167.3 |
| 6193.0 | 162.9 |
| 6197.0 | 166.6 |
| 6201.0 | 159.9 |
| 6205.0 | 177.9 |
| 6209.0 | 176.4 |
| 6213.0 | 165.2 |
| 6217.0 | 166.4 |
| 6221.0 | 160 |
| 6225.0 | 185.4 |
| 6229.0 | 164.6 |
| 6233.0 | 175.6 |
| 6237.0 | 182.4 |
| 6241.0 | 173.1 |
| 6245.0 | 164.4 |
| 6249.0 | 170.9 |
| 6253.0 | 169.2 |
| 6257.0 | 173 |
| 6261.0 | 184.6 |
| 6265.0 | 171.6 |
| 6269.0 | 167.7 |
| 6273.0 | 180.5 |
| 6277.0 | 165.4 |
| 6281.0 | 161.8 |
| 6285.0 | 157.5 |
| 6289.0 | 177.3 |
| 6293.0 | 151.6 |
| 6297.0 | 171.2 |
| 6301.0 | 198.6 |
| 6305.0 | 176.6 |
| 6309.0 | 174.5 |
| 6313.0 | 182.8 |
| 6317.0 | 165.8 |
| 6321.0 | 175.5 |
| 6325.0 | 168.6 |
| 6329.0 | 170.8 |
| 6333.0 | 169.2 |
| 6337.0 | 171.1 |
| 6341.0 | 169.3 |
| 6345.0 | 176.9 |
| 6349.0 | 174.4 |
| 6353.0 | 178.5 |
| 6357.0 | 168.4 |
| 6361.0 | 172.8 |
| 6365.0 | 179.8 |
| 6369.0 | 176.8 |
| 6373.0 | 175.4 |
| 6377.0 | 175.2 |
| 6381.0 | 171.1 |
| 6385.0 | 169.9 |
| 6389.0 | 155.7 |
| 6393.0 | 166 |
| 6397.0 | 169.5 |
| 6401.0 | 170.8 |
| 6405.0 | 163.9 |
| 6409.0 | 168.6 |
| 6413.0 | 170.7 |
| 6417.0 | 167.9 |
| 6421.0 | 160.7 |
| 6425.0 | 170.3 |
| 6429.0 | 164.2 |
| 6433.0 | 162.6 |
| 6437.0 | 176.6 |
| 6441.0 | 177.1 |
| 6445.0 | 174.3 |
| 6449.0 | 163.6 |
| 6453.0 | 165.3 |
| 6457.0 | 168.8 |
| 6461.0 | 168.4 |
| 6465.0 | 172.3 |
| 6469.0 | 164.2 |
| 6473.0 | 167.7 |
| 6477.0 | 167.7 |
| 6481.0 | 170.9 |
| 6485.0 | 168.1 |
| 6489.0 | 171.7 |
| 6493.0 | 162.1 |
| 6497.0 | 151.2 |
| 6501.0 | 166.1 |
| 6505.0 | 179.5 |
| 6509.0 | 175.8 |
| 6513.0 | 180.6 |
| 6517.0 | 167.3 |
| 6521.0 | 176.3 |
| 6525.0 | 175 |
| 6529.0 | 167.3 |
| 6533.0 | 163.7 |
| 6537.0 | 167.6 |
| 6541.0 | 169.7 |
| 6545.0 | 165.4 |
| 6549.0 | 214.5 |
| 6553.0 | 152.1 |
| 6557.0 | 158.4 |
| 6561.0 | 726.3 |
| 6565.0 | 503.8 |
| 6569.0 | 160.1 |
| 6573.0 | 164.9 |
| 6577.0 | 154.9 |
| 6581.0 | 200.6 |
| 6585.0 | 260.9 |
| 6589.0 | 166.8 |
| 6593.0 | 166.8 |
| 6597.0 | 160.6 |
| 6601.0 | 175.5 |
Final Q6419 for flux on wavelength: 0.15 mag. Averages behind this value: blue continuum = 171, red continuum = 205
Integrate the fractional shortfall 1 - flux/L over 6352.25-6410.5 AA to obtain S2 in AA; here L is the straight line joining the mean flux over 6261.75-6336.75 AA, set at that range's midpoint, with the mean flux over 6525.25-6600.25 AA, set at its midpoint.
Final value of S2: 5.1 AA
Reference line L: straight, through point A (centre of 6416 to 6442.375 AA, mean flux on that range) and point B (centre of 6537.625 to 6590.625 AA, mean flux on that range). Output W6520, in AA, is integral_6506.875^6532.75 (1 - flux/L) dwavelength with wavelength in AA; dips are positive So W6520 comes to 5.46 AA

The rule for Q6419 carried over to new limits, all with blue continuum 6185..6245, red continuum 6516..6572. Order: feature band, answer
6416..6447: 0.243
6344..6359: 0.129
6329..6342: 0.139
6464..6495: 0.298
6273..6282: 0.091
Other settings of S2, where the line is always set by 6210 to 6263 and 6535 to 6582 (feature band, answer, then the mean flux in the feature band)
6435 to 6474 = 9.1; 170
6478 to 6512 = 9.2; 169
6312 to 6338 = 2.8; 172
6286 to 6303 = 1.1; 174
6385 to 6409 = 4.9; 166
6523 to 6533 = 2.9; 170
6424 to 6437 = 3.0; 167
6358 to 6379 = 2.8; 176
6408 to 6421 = 2.7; 168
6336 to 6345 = 1.1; 172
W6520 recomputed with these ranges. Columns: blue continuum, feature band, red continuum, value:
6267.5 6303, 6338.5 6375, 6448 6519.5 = -1.09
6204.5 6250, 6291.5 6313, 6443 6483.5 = -0.65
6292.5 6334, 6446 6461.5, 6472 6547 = 0.34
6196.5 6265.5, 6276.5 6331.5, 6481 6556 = -0.02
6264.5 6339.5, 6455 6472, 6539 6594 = 3.65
